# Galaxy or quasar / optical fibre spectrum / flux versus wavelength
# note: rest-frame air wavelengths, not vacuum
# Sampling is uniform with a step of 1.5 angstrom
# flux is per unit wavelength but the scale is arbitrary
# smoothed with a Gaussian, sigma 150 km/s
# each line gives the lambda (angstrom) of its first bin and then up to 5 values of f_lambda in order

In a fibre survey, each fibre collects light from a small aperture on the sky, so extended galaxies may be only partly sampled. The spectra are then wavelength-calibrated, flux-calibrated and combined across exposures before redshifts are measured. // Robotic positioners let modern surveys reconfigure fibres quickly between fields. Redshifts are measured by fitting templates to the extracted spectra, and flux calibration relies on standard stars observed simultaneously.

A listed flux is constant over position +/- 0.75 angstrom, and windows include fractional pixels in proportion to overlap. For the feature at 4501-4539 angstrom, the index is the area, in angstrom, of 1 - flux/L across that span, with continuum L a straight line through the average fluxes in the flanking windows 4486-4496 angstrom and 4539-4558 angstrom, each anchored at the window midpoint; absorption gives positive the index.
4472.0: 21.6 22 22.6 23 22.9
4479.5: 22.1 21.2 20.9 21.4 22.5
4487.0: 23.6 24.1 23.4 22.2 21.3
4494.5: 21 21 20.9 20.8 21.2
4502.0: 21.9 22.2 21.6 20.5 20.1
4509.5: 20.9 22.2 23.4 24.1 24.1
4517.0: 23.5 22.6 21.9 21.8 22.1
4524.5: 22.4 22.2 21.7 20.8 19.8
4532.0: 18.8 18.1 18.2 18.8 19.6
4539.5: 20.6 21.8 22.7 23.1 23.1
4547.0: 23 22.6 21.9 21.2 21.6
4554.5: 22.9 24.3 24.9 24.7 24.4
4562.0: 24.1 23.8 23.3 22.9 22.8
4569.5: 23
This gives 2.0 angstrom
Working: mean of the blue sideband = 22.5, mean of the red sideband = 22.6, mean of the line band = 21.3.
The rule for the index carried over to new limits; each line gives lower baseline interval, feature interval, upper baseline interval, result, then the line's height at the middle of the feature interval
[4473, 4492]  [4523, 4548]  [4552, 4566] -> 2.5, 23.3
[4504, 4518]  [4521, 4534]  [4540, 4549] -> 0.9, 22.5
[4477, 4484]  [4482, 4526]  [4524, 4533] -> -1.6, 21.3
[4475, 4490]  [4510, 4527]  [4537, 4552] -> -0.4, 22.2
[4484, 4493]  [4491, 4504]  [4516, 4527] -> 0.8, 22.7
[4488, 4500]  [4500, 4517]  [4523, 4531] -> -0.3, 21.7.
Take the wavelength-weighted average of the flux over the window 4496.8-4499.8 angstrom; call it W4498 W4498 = 20.9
